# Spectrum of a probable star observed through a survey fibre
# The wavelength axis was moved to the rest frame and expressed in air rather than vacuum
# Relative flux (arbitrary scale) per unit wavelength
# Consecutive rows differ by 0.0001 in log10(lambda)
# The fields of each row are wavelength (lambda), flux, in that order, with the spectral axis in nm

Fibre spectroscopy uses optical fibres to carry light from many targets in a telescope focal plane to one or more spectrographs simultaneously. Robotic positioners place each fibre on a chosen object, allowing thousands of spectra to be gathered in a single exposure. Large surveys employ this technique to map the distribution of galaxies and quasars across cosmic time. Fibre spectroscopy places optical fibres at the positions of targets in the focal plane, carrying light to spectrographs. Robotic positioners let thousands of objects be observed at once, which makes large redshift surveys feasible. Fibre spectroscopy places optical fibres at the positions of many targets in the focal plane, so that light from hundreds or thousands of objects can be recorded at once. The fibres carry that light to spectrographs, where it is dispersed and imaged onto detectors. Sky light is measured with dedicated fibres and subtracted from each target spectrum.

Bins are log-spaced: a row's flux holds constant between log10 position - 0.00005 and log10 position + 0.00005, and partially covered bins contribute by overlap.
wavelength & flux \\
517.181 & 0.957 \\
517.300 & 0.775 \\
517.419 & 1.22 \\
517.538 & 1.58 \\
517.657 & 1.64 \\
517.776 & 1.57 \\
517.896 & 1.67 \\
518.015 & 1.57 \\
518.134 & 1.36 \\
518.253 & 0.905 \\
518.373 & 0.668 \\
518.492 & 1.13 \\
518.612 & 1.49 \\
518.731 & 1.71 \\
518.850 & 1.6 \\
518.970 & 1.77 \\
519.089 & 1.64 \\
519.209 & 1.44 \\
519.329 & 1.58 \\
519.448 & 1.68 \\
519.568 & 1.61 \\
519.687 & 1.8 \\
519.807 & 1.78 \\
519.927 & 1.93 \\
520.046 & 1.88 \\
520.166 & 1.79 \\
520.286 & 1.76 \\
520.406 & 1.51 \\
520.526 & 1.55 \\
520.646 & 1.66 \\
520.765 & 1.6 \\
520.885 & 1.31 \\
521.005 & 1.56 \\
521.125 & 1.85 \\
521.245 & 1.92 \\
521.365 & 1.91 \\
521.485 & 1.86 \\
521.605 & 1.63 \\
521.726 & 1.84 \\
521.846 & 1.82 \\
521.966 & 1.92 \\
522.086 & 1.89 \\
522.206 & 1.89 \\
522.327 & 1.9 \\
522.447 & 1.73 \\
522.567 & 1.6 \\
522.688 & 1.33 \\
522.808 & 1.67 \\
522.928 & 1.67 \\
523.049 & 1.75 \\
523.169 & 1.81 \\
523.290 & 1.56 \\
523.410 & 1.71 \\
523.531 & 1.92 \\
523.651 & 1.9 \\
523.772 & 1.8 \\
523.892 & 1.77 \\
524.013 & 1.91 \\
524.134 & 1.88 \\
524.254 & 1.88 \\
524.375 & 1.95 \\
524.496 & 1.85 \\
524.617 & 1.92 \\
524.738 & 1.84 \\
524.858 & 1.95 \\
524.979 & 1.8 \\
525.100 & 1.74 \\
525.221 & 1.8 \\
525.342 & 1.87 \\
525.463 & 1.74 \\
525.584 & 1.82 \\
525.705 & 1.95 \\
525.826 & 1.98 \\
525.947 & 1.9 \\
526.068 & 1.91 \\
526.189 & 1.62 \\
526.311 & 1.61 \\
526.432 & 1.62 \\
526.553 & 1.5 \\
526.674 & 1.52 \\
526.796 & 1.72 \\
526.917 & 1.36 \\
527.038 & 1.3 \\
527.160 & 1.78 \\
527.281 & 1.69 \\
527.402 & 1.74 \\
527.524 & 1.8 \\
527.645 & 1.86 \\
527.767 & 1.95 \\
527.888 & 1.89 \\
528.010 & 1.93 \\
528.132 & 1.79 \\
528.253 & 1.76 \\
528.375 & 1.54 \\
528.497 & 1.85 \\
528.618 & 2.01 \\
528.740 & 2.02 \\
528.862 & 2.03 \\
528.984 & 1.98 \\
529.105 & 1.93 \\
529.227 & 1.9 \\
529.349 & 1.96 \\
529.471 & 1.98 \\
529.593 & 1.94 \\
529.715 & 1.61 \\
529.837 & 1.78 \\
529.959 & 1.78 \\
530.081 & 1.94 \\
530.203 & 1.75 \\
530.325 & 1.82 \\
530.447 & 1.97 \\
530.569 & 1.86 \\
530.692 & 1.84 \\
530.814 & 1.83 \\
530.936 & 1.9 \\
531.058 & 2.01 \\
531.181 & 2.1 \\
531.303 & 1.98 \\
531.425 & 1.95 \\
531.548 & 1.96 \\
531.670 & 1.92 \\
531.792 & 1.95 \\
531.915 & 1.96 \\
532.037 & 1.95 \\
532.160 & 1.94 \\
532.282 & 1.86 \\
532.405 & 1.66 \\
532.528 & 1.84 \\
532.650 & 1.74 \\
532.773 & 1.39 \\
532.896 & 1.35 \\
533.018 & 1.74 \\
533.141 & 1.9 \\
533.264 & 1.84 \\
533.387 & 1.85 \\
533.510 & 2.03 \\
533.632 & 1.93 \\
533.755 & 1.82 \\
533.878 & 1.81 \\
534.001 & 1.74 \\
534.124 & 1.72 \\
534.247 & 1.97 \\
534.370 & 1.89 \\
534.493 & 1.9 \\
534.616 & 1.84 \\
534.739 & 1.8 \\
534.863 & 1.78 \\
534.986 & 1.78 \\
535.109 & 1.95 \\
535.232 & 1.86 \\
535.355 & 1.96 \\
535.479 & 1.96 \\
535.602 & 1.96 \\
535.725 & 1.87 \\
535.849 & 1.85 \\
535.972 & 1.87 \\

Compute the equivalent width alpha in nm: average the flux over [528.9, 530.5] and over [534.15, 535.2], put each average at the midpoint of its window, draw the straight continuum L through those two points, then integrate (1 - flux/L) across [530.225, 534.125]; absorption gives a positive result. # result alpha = 0.036 nm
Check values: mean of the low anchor 1.87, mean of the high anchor 1.86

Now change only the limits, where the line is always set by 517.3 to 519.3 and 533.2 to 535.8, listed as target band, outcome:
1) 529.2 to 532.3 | -0.24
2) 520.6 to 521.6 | -0.14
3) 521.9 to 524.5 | -0.39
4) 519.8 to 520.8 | -0.17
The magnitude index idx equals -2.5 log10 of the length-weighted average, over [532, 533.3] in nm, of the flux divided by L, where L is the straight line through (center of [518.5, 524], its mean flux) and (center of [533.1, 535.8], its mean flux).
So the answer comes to 0.07 mag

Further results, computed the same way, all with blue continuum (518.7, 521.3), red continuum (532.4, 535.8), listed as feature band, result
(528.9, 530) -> -0.06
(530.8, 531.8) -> -0.10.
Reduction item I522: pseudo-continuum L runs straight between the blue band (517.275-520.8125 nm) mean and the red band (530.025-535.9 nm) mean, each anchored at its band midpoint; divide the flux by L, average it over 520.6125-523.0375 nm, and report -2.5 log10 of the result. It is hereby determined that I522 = -0.08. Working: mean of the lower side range 1.54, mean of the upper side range 1.86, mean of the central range 1.73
